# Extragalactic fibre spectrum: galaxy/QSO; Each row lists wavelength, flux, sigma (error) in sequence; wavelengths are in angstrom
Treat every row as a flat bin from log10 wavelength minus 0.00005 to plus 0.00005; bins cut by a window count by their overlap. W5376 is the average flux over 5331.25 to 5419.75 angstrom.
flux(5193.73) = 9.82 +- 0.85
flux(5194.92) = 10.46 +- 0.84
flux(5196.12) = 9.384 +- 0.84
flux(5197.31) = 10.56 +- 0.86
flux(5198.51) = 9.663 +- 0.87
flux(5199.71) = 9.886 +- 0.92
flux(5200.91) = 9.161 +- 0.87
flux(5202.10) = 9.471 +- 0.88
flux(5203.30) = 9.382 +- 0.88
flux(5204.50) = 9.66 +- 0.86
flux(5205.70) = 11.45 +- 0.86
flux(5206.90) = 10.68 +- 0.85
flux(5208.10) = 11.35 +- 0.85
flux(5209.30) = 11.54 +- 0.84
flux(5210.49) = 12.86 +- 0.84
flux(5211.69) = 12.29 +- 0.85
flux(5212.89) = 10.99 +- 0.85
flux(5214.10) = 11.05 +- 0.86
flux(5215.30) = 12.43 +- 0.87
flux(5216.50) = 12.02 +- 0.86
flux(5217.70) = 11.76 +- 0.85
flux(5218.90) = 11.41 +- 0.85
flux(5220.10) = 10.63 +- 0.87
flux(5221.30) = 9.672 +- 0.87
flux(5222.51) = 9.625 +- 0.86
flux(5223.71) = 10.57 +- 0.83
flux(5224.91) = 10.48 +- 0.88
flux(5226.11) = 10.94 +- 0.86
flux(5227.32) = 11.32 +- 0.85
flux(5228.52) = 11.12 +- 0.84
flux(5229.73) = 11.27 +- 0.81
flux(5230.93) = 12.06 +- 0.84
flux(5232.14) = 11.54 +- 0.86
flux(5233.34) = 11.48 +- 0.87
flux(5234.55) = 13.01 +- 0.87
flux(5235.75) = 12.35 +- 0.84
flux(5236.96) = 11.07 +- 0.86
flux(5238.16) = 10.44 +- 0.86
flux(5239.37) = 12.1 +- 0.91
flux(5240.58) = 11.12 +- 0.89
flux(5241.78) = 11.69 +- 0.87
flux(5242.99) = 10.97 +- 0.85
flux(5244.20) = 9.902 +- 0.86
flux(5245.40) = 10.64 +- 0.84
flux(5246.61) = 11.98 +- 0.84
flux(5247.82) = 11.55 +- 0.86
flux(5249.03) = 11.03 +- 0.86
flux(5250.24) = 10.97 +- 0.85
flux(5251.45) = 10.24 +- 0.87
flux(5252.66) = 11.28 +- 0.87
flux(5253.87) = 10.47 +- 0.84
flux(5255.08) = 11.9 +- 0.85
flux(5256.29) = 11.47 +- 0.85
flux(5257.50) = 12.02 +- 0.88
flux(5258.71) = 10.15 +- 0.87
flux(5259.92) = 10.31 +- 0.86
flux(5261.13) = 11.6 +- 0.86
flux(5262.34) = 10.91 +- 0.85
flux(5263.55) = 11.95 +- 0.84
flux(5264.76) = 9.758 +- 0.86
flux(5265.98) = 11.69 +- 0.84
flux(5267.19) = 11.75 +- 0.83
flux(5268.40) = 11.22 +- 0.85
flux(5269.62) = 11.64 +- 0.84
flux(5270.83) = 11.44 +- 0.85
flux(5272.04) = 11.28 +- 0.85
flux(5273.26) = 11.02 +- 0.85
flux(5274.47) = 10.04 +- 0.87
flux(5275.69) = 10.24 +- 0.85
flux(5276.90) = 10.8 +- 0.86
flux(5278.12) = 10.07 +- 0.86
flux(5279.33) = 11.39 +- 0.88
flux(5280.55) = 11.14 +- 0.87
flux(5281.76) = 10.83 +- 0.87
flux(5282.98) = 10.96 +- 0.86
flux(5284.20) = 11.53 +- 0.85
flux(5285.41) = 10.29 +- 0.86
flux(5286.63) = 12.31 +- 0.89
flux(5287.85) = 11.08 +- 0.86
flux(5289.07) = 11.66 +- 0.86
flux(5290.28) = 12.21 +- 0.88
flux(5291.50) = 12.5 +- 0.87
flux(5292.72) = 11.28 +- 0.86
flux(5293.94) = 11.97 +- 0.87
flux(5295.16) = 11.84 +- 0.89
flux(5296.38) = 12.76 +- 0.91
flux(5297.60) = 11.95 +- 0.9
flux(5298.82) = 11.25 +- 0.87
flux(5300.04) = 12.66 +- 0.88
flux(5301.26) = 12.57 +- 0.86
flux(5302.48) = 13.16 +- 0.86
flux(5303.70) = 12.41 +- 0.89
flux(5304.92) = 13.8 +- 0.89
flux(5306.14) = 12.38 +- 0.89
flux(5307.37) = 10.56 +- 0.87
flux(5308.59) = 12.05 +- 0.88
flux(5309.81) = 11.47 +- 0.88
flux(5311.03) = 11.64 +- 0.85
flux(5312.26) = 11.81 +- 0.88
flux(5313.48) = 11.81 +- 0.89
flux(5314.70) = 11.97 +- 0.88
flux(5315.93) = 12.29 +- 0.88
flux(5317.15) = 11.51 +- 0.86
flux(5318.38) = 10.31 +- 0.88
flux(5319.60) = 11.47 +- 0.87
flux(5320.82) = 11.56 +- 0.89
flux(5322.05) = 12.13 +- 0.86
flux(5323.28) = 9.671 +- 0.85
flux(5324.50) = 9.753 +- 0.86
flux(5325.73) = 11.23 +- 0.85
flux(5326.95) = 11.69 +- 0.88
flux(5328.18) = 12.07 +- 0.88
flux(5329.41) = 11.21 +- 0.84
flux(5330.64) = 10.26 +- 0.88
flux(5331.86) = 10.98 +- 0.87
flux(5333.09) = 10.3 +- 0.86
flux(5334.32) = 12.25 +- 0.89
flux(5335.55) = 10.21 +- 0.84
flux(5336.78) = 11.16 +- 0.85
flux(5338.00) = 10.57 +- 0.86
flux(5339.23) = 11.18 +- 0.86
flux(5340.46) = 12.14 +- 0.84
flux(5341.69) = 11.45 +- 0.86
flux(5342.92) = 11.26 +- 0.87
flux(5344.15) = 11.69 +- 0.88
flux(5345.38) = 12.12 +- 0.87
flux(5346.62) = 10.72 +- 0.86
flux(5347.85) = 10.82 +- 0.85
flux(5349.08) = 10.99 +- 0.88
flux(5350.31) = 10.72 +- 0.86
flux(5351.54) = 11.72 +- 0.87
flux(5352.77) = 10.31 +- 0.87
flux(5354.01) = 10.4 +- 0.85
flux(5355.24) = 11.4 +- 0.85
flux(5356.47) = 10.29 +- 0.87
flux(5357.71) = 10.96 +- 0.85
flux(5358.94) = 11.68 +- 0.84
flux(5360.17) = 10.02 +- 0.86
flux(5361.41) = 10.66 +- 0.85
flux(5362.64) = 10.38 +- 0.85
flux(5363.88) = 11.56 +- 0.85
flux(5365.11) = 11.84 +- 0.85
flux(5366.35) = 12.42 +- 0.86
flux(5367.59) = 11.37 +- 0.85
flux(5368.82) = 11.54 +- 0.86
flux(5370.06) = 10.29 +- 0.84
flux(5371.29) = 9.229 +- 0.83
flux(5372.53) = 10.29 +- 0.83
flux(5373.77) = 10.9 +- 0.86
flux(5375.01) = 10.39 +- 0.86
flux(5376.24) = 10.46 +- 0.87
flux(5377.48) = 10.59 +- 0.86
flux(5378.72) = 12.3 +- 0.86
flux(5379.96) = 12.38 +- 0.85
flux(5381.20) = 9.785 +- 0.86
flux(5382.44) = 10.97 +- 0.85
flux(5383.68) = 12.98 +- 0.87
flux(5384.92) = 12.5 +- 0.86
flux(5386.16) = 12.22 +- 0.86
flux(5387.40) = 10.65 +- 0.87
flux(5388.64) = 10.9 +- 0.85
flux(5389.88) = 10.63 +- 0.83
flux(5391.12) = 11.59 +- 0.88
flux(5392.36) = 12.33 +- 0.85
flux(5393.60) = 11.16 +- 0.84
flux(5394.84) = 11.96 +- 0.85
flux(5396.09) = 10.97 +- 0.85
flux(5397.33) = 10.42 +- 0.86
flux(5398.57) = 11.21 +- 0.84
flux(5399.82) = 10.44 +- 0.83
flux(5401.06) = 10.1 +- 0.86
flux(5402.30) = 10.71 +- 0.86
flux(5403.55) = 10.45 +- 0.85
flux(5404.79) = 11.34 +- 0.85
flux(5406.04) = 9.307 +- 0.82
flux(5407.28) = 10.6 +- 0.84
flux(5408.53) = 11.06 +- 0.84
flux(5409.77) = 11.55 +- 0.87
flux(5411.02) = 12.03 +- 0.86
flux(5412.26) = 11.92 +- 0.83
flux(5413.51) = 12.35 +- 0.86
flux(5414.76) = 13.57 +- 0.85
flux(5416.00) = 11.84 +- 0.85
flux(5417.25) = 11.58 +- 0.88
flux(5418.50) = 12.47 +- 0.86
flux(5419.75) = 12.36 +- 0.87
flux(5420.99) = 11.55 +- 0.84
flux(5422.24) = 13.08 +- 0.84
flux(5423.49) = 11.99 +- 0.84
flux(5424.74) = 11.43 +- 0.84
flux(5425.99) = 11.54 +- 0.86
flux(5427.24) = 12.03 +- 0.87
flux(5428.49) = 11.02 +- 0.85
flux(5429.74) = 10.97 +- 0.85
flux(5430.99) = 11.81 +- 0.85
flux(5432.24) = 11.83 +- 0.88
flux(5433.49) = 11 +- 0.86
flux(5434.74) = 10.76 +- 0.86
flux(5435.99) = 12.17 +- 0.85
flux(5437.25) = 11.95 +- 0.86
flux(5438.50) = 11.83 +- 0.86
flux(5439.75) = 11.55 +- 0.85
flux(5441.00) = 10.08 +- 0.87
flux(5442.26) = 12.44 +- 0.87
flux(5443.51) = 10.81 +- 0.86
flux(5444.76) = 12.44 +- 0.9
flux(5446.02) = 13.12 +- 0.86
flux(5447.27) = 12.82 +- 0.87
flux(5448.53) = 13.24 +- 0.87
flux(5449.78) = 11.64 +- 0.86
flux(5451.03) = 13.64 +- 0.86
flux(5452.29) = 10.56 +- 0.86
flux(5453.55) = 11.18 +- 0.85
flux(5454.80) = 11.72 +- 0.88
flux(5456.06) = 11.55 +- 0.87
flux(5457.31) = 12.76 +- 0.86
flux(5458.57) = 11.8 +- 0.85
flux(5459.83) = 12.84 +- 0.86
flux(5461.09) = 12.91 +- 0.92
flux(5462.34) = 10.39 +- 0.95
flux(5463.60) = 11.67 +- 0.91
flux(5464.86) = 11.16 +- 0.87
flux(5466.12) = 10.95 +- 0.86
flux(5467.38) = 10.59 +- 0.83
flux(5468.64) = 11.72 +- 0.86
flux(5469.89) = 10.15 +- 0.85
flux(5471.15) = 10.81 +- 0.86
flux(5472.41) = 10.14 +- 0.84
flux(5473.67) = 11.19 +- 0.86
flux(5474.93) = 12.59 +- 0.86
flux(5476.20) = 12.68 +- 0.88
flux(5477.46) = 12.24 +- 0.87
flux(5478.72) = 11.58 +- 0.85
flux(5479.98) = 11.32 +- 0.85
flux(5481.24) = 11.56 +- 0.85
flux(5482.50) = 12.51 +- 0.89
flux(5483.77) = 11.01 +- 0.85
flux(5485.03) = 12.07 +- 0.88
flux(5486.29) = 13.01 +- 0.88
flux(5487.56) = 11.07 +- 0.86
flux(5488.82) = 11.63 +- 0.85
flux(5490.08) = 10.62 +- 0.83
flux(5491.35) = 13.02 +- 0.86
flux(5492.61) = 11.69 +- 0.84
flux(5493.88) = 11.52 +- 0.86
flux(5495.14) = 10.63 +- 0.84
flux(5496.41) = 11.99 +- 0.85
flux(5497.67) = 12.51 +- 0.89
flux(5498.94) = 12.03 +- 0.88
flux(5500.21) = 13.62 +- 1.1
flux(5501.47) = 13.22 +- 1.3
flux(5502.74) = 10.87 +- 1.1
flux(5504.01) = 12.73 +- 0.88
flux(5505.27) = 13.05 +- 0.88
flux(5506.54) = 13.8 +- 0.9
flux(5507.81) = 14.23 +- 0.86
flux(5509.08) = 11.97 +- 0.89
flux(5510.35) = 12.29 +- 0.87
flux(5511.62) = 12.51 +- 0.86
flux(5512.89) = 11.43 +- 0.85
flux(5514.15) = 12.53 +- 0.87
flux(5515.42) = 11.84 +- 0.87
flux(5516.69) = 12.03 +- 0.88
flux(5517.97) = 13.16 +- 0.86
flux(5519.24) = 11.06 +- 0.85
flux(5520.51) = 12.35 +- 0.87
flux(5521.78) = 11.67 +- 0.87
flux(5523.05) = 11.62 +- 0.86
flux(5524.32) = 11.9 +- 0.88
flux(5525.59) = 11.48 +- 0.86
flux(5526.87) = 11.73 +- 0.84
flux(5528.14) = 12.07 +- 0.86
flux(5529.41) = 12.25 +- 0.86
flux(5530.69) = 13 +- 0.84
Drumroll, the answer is 11.2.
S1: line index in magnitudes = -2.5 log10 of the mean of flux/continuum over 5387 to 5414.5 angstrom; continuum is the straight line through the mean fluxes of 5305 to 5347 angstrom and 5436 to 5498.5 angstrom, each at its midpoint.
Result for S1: 0.042 mag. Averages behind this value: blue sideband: 11.4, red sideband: 11.7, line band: 11.1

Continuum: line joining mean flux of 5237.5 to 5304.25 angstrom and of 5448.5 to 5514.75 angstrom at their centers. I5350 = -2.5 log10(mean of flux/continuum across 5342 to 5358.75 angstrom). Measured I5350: 0.05 mag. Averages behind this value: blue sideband 11.3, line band 11.1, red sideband 11.9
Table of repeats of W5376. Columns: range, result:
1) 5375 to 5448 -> 11.5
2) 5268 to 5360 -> 11.4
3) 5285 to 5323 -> 11.9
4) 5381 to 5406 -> 11.1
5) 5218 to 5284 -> 11.1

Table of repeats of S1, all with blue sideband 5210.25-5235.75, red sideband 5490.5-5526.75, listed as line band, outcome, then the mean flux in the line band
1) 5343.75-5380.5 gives 0.074 mag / 11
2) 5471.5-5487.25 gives 0.032 mag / 11.8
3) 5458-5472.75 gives 0.075 mag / 11.3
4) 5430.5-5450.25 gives 0.016 mag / 11.8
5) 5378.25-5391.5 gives 0.030 mag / 11.5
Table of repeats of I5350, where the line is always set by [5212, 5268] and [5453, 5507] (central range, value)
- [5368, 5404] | 0.05 mag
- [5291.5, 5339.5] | -0.02 mag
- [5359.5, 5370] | 0.03 mag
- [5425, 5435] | 0.03 mag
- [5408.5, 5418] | -0.04 mag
